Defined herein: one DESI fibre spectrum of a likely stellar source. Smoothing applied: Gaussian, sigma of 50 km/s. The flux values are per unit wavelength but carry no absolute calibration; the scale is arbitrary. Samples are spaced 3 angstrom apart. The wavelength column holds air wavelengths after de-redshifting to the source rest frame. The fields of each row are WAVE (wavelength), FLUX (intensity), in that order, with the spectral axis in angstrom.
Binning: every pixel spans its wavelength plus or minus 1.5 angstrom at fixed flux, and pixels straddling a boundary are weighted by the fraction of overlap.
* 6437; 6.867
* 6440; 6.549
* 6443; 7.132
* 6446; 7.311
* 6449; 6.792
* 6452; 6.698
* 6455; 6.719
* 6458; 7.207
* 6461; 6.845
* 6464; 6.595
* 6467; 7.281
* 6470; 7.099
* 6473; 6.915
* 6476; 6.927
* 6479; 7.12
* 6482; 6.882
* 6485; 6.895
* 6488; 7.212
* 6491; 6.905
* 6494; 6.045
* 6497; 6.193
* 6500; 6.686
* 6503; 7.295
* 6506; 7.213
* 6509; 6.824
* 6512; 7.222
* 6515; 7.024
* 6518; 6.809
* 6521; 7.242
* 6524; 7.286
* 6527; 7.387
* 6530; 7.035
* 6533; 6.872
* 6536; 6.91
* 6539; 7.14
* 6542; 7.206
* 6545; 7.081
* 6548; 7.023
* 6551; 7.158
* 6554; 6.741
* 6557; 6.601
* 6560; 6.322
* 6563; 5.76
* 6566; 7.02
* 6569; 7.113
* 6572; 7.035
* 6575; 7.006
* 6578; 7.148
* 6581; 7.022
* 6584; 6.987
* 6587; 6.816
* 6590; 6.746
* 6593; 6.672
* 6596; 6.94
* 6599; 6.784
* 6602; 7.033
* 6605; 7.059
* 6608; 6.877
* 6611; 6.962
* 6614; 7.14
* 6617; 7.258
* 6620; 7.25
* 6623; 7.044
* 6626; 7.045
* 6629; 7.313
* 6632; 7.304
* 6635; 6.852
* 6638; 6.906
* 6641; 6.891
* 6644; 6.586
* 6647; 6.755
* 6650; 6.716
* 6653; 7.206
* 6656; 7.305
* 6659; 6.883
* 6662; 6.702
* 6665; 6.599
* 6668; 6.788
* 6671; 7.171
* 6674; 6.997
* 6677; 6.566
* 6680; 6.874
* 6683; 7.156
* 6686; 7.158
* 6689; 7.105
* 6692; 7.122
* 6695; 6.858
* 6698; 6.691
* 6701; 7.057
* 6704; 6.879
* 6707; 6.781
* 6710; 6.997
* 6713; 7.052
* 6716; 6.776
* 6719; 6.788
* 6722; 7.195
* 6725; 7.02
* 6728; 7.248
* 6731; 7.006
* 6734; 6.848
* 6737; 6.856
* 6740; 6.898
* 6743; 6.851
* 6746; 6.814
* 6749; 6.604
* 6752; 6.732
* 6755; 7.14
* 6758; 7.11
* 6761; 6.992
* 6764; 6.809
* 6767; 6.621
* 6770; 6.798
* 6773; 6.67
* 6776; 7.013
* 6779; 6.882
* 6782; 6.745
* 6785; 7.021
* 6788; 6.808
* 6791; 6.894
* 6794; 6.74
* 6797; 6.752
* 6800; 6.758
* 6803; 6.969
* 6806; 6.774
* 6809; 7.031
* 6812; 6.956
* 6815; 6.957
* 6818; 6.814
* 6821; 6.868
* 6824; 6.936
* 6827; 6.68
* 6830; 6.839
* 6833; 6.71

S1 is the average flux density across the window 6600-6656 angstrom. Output 7.02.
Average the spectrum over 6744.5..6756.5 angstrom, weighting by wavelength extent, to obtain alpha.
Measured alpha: 6.82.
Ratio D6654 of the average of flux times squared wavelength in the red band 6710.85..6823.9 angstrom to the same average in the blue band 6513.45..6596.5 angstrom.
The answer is 1.1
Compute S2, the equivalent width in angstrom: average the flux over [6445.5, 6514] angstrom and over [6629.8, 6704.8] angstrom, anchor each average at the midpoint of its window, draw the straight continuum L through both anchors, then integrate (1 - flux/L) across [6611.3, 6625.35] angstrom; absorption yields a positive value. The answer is -0.5 angstrom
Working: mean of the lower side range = 6.9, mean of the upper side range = 6.93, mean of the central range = 7.15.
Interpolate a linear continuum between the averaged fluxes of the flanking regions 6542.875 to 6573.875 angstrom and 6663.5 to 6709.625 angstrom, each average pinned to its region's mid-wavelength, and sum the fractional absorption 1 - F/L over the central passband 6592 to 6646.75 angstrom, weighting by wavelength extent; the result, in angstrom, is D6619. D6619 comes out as -1.1 angstrom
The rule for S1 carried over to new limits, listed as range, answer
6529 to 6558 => 6.98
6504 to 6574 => 6.96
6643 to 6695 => 6.92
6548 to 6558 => 6.87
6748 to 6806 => 6.85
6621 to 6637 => 7.11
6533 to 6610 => 6.89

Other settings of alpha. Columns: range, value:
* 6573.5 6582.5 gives 7.06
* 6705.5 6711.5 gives 6.89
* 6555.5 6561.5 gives 6.46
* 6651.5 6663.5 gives 7.02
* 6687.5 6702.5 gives 6.97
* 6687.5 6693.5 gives 7.11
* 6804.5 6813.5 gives 6.92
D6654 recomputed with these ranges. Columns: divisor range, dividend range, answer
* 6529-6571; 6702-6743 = 1.07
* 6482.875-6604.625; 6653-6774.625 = 1.05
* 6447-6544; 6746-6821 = 1.08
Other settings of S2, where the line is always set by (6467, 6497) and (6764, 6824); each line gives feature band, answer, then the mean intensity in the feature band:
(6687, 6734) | -0.79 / 6.97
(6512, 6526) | -0.50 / 7.11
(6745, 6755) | 0.11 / 6.78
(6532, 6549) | -0.43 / 7.04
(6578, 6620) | -0.61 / 6.96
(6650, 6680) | -0.19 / 6.9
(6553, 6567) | 0.83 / 6.46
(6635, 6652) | 0.17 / 6.79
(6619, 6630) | -0.47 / 7.15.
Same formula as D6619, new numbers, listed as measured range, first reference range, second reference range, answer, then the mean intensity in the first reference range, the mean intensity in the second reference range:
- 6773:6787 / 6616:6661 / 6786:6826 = 0.0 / 7.01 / 6.87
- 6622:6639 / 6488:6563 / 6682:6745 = -0.4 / 6.91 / 6.97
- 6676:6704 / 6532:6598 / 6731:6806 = -0.4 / 6.88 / 6.85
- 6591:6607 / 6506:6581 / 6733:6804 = 0.1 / 6.96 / 6.85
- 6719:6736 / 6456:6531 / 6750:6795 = -0.4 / 6.96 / 6.86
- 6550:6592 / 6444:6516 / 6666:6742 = 0.7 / 6.91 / 6.95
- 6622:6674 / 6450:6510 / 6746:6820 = -0.6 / 6.88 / 6.86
